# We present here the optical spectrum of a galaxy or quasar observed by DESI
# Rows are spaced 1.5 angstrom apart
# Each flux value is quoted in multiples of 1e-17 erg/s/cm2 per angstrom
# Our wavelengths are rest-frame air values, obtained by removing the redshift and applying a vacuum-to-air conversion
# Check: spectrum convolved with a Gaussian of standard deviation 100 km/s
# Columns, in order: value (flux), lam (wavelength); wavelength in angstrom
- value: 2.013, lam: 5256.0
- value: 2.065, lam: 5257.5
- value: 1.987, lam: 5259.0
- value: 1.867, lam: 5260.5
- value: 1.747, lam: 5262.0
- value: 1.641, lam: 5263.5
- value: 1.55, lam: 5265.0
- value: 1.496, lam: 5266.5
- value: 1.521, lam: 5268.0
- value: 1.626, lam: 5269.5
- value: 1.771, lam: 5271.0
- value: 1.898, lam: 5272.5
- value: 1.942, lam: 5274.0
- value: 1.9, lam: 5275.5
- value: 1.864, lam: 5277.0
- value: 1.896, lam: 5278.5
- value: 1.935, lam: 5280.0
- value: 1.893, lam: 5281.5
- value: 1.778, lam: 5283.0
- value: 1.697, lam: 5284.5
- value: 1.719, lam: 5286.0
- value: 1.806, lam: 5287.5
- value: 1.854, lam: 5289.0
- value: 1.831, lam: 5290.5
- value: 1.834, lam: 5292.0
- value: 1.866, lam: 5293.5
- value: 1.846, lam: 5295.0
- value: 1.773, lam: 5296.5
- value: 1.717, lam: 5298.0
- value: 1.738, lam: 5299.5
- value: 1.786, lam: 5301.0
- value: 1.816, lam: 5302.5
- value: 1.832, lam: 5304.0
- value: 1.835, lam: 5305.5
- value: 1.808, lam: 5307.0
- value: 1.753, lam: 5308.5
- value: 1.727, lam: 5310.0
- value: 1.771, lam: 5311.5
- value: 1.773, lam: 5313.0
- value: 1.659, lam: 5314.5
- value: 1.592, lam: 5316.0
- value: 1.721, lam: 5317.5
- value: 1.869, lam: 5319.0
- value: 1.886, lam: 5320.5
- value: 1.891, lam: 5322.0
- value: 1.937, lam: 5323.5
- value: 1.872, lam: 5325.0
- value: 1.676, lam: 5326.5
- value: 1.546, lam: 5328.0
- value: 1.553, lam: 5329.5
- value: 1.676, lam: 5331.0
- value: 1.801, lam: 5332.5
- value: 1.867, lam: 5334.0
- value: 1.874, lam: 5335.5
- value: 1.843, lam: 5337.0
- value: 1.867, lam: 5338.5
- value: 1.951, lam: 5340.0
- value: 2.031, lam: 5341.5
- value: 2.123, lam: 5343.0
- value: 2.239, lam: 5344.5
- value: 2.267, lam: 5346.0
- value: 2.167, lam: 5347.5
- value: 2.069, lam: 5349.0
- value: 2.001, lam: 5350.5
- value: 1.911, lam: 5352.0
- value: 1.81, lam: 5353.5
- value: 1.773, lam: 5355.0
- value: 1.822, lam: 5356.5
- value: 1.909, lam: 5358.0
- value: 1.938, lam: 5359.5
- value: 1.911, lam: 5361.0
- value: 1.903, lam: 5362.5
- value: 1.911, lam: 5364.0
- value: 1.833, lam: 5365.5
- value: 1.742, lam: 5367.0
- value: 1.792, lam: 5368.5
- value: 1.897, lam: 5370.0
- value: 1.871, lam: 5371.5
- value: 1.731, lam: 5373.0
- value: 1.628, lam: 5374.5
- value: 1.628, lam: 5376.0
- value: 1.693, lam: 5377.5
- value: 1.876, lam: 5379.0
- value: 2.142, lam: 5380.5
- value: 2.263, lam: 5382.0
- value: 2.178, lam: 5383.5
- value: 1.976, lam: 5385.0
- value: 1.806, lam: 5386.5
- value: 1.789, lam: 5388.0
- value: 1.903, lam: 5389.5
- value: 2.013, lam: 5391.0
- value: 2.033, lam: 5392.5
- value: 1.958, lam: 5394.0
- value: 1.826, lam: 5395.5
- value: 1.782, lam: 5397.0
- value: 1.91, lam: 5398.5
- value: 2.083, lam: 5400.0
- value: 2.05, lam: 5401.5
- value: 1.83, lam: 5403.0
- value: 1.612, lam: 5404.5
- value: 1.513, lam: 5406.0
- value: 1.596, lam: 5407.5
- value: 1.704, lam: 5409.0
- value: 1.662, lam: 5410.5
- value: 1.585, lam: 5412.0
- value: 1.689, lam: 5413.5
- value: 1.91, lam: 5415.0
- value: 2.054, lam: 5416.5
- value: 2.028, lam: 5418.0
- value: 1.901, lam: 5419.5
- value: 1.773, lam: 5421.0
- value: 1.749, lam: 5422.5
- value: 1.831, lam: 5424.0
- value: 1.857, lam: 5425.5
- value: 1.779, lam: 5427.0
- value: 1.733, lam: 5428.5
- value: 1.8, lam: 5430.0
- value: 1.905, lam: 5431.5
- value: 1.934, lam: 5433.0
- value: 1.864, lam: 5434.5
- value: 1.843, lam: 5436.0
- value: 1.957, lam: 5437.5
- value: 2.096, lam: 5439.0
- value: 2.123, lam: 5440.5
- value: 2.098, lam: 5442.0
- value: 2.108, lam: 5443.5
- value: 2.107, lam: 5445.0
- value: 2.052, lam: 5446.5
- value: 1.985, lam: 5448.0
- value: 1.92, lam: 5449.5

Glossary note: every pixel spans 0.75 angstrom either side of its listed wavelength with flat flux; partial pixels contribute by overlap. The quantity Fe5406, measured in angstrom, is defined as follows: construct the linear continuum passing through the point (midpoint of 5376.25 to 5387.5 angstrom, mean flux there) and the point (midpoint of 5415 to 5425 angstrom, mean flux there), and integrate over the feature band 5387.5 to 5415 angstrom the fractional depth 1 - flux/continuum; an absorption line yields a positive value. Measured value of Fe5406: 1.7 angstrom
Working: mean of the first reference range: 1.97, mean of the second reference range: 1.89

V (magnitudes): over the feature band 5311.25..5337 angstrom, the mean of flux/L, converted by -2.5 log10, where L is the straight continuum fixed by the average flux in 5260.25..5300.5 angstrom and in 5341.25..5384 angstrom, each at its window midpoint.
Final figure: 0.06 mag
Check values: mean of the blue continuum 1.78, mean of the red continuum 1.93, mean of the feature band 1.76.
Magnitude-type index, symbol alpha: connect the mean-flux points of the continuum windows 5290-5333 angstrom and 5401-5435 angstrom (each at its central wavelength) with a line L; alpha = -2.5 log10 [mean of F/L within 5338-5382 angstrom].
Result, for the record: -0.080 mag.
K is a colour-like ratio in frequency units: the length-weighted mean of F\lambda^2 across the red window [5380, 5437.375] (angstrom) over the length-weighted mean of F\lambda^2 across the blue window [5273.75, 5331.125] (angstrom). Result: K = 1.08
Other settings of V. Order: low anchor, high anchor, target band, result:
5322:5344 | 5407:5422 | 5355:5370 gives -0.023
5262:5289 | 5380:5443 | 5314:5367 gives -0.032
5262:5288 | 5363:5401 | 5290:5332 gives 0.020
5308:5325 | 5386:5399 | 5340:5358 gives -0.103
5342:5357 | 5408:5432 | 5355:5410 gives 0.034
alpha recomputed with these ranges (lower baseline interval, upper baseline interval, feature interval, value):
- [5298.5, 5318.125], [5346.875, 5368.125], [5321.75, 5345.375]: -0.017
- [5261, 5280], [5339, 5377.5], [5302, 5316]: 0.033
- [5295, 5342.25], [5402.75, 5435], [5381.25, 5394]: -0.119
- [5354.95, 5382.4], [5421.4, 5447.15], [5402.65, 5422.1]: 0.087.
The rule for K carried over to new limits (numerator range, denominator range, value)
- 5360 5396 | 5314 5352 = 1.02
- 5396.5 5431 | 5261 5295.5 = 1.07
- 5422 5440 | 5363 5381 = 1.06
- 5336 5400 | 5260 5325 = 1.11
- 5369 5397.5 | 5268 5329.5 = 1.09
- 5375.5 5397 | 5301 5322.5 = 1.12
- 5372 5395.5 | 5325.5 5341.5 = 1.09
